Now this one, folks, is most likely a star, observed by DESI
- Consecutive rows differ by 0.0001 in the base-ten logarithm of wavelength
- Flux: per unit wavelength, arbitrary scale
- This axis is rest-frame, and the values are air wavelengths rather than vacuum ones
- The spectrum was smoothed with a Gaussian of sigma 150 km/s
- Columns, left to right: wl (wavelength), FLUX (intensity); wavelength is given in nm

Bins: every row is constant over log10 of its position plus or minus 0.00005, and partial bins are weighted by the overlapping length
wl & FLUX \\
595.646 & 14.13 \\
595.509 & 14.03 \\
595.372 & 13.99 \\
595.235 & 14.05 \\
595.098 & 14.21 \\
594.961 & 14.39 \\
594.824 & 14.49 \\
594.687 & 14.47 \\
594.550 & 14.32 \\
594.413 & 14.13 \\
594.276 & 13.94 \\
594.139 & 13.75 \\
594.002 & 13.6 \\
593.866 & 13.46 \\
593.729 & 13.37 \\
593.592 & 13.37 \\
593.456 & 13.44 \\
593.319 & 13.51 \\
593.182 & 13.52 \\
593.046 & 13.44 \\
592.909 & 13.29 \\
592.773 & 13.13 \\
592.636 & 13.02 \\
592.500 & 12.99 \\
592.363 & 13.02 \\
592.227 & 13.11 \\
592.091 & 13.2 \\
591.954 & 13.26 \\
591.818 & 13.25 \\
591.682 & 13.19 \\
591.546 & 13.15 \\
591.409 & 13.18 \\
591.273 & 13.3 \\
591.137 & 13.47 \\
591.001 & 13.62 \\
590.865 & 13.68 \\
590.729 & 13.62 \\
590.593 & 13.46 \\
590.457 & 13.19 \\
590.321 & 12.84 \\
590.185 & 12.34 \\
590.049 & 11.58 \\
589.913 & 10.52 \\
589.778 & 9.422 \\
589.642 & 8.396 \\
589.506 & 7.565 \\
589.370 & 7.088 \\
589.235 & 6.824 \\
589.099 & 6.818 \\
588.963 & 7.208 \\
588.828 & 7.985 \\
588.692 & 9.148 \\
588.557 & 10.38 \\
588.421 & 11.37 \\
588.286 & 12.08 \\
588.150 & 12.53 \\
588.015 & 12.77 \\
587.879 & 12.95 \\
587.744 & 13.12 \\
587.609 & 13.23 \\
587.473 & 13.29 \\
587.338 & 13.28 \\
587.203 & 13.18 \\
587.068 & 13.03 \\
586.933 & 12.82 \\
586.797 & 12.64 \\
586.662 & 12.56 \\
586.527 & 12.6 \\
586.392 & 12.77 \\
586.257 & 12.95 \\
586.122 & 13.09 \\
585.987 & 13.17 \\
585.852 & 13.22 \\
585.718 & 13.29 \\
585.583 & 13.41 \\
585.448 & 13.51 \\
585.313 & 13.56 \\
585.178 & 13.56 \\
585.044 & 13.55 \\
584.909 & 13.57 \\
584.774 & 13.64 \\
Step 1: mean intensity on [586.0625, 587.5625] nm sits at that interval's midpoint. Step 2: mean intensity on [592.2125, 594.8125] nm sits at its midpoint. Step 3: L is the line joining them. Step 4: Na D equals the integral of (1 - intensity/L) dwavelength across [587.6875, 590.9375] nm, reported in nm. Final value 0.61 nm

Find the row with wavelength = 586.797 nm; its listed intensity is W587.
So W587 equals 12.64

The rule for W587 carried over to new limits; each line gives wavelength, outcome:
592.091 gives 13.2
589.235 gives 6.824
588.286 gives 12.08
